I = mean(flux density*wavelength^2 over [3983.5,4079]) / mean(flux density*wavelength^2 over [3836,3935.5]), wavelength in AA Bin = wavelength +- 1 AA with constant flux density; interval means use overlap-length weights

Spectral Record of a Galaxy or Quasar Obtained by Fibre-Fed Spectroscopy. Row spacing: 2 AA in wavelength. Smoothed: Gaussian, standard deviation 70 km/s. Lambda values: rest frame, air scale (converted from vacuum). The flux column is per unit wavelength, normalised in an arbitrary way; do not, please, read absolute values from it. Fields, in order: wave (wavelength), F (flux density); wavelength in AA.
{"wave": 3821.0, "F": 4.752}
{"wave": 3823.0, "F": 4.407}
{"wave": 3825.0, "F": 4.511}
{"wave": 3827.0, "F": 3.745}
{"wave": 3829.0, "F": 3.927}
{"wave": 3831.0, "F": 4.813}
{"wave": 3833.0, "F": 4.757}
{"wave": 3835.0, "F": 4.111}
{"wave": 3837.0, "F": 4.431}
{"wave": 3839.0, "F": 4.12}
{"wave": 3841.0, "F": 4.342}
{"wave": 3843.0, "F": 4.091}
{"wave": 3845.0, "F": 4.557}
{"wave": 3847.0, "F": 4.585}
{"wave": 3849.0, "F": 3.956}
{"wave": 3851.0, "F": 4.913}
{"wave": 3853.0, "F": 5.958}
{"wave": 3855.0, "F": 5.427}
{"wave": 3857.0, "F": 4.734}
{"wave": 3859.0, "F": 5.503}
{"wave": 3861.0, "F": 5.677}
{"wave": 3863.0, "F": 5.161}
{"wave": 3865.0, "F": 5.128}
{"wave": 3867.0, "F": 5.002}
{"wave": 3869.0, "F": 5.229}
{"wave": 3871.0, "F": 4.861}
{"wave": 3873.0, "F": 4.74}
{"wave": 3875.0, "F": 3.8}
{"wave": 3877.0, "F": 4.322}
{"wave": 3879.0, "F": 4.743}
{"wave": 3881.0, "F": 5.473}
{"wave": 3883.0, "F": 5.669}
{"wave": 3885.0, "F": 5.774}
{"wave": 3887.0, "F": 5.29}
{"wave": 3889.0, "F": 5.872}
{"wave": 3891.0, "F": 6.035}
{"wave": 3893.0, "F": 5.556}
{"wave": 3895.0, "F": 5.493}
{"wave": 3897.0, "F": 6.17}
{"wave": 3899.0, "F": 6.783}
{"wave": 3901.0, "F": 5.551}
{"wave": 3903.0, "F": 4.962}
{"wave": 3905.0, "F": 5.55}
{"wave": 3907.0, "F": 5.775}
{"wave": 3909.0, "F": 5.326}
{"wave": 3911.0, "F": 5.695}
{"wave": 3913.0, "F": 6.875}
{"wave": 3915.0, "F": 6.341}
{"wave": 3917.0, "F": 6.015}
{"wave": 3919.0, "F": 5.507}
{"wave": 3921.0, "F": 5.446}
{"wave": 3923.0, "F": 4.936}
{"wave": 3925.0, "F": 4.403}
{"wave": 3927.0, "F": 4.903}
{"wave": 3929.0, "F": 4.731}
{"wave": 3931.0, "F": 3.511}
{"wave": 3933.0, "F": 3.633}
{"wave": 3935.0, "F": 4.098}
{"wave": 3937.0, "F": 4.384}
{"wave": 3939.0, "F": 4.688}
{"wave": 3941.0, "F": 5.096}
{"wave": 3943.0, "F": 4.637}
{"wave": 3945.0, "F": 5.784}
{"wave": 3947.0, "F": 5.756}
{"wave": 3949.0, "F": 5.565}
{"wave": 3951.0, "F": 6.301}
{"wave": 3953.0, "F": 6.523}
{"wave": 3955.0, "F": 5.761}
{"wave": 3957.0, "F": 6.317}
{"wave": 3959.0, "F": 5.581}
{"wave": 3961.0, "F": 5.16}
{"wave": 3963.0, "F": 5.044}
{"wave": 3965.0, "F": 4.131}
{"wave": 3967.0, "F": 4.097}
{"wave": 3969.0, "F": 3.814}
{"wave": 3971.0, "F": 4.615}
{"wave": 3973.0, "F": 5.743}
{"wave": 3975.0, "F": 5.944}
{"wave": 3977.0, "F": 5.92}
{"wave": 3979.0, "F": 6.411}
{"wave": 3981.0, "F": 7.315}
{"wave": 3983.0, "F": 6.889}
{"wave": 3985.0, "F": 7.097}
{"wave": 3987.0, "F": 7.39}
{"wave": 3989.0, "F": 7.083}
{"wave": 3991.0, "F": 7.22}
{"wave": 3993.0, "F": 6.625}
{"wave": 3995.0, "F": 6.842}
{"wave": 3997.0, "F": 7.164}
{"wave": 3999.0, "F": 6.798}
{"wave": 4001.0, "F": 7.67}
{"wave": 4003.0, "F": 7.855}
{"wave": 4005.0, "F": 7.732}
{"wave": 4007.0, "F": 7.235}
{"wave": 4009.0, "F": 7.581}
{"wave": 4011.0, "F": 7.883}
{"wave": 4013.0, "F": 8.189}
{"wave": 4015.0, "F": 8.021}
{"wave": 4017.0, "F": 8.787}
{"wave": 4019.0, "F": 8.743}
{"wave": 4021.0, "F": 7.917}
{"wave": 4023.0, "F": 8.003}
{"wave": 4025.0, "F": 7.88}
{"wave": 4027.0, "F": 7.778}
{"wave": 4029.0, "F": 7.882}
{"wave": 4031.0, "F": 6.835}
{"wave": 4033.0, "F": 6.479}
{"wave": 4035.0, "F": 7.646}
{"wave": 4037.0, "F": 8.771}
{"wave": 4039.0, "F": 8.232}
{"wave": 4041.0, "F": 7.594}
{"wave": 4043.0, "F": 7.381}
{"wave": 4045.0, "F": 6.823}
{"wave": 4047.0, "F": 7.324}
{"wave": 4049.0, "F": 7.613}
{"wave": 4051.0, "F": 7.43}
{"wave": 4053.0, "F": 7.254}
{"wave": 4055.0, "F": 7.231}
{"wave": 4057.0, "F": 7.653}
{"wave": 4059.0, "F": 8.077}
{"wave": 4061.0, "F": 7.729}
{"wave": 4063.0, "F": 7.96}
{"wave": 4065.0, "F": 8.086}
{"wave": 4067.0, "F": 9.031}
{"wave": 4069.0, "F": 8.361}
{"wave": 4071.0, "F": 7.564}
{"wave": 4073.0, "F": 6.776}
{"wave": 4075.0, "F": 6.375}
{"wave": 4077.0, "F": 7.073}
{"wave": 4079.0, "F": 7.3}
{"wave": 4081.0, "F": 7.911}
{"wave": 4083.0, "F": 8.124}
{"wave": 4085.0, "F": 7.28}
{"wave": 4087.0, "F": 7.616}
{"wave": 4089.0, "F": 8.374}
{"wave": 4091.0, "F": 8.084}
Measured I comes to 1.6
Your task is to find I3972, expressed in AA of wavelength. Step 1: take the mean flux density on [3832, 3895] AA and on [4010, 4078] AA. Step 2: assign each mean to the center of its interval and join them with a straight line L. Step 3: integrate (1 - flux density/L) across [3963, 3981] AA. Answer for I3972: 3.9 AA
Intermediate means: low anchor 4.97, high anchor 7.72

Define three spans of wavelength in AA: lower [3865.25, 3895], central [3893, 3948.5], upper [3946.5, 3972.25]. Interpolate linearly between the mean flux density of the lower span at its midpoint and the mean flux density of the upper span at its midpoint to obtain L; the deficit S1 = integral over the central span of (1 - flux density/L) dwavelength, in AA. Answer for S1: -0.44 AA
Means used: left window 5.18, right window 5.28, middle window 5.27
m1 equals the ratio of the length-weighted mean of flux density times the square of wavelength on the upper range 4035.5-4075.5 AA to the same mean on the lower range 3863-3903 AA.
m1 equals 1.6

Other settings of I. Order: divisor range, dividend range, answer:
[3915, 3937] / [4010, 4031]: 1.77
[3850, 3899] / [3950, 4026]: 1.34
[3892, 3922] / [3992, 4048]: 1.39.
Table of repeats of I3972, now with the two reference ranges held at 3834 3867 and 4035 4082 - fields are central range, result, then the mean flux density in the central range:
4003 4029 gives -3.4 AA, 7.97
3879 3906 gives -1.5 AA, 5.67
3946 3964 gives 1.3 AA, 5.78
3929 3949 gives 4.5 AA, 4.67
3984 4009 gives -1.7 AA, 7.24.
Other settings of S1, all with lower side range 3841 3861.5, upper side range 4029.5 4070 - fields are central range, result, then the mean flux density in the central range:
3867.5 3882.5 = 1.29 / 4.78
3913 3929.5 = 1.32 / 5.4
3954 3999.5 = 4.35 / 6.03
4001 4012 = -0.92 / 7.66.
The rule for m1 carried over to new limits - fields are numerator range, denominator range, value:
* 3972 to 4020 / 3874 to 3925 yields 1.38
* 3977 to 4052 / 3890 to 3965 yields 1.46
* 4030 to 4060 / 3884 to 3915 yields 1.39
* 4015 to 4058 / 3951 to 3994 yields 1.33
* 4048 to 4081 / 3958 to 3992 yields 1.36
